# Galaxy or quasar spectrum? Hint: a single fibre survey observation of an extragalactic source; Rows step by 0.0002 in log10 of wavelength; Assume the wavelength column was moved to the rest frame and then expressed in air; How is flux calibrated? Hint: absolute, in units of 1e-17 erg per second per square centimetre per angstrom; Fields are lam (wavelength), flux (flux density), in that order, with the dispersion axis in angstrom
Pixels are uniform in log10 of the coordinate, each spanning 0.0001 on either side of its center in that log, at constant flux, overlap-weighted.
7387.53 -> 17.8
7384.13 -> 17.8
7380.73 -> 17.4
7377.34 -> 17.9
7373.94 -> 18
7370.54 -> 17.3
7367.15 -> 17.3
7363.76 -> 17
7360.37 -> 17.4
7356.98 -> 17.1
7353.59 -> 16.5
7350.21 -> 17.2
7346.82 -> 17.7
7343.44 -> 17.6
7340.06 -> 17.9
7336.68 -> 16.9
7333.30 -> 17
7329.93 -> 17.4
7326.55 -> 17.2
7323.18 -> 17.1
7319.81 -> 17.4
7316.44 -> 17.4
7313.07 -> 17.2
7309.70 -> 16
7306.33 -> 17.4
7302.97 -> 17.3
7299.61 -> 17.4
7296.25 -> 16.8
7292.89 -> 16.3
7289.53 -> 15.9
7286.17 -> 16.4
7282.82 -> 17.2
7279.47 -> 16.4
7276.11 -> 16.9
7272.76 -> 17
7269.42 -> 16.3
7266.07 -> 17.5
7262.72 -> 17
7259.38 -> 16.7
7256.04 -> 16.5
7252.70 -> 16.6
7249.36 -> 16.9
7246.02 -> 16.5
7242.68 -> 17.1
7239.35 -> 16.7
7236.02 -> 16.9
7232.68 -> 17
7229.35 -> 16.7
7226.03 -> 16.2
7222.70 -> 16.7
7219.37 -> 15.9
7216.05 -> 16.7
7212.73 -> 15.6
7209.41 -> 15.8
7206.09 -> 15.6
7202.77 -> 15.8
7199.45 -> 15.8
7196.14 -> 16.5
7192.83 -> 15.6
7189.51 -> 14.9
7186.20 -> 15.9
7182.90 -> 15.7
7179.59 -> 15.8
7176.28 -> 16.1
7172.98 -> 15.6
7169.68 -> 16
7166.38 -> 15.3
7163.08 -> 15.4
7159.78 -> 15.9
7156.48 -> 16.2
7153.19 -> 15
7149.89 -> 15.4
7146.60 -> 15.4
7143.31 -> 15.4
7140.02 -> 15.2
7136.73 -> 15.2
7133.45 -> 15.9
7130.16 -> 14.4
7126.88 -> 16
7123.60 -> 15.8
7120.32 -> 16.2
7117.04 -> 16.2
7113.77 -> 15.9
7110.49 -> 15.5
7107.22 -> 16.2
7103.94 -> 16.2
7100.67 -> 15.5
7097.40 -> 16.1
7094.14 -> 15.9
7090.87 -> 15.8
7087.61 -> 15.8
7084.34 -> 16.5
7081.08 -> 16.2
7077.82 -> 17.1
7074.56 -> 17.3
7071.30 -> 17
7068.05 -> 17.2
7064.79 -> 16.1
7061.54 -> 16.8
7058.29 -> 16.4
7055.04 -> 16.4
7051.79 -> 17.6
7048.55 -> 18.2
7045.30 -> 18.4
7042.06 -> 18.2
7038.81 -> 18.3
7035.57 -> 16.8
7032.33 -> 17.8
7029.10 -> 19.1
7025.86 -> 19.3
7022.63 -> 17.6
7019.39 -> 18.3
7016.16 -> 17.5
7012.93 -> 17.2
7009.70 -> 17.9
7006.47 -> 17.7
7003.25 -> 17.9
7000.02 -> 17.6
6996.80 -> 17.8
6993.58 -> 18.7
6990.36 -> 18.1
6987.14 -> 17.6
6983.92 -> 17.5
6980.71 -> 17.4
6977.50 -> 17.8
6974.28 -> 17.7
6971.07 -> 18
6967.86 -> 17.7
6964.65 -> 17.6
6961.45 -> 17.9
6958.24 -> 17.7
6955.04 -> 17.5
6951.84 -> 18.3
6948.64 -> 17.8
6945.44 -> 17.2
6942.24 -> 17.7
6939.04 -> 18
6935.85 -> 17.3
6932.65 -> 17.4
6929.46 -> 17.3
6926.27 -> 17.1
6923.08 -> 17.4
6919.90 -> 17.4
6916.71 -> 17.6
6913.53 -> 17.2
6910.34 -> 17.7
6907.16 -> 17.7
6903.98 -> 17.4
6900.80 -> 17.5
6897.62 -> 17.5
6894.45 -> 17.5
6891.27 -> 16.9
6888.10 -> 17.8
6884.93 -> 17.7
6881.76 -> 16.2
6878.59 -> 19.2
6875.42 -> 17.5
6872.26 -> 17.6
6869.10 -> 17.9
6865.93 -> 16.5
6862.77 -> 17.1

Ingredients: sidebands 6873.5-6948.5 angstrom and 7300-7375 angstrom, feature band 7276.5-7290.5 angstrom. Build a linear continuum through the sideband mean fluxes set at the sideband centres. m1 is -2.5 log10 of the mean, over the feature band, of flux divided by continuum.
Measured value 0.05 mag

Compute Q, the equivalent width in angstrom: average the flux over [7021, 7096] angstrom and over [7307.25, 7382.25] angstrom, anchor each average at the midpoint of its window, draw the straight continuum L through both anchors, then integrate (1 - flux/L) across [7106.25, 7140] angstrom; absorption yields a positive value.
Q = 3.0 angstrom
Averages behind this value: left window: 17.2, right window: 17.3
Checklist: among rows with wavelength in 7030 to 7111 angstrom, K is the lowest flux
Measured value 15.5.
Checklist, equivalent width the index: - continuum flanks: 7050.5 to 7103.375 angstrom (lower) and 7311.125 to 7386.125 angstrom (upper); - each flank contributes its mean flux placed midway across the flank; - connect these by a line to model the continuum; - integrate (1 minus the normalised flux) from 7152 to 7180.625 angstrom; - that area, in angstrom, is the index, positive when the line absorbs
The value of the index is 1.8 angstrom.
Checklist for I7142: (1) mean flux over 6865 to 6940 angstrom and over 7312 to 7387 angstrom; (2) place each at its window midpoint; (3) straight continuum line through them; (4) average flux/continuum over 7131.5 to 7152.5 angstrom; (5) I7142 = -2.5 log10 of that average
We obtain 0.14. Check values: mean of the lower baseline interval 17.5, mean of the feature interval 15.4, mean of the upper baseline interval 17.4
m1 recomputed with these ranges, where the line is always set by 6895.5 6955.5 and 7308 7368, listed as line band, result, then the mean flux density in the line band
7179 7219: 0.10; 15.8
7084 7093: 0.09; 15.9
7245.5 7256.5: 0.04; 16.6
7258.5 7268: 0.01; 17.1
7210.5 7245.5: 0.05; 16.5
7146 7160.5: 0.12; 15.6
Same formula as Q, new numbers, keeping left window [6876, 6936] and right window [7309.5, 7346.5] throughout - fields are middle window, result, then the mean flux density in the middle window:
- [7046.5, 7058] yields 0.0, 17.3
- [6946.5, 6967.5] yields -0.4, 17.8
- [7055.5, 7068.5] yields 0.6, 16.6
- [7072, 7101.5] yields 1.8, 16.3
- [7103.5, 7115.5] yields 1.0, 15.9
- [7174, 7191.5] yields 1.7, 15.7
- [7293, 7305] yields 0.1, 17.1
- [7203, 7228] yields 1.8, 16.1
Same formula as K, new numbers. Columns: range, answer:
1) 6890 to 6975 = 16.9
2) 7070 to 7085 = 16.2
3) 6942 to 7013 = 17.2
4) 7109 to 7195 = 14.4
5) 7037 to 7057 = 16.4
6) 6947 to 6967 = 17.5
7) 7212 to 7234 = 15.6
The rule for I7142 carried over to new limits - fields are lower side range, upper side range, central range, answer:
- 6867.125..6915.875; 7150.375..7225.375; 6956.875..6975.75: -0.04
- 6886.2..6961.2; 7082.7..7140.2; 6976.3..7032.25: -0.07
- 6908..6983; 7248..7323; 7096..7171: 0.10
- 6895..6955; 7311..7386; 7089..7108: 0.10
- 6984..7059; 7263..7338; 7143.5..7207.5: 0.11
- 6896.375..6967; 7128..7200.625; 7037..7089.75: -0.04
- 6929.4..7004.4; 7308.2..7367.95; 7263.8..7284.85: 0.03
